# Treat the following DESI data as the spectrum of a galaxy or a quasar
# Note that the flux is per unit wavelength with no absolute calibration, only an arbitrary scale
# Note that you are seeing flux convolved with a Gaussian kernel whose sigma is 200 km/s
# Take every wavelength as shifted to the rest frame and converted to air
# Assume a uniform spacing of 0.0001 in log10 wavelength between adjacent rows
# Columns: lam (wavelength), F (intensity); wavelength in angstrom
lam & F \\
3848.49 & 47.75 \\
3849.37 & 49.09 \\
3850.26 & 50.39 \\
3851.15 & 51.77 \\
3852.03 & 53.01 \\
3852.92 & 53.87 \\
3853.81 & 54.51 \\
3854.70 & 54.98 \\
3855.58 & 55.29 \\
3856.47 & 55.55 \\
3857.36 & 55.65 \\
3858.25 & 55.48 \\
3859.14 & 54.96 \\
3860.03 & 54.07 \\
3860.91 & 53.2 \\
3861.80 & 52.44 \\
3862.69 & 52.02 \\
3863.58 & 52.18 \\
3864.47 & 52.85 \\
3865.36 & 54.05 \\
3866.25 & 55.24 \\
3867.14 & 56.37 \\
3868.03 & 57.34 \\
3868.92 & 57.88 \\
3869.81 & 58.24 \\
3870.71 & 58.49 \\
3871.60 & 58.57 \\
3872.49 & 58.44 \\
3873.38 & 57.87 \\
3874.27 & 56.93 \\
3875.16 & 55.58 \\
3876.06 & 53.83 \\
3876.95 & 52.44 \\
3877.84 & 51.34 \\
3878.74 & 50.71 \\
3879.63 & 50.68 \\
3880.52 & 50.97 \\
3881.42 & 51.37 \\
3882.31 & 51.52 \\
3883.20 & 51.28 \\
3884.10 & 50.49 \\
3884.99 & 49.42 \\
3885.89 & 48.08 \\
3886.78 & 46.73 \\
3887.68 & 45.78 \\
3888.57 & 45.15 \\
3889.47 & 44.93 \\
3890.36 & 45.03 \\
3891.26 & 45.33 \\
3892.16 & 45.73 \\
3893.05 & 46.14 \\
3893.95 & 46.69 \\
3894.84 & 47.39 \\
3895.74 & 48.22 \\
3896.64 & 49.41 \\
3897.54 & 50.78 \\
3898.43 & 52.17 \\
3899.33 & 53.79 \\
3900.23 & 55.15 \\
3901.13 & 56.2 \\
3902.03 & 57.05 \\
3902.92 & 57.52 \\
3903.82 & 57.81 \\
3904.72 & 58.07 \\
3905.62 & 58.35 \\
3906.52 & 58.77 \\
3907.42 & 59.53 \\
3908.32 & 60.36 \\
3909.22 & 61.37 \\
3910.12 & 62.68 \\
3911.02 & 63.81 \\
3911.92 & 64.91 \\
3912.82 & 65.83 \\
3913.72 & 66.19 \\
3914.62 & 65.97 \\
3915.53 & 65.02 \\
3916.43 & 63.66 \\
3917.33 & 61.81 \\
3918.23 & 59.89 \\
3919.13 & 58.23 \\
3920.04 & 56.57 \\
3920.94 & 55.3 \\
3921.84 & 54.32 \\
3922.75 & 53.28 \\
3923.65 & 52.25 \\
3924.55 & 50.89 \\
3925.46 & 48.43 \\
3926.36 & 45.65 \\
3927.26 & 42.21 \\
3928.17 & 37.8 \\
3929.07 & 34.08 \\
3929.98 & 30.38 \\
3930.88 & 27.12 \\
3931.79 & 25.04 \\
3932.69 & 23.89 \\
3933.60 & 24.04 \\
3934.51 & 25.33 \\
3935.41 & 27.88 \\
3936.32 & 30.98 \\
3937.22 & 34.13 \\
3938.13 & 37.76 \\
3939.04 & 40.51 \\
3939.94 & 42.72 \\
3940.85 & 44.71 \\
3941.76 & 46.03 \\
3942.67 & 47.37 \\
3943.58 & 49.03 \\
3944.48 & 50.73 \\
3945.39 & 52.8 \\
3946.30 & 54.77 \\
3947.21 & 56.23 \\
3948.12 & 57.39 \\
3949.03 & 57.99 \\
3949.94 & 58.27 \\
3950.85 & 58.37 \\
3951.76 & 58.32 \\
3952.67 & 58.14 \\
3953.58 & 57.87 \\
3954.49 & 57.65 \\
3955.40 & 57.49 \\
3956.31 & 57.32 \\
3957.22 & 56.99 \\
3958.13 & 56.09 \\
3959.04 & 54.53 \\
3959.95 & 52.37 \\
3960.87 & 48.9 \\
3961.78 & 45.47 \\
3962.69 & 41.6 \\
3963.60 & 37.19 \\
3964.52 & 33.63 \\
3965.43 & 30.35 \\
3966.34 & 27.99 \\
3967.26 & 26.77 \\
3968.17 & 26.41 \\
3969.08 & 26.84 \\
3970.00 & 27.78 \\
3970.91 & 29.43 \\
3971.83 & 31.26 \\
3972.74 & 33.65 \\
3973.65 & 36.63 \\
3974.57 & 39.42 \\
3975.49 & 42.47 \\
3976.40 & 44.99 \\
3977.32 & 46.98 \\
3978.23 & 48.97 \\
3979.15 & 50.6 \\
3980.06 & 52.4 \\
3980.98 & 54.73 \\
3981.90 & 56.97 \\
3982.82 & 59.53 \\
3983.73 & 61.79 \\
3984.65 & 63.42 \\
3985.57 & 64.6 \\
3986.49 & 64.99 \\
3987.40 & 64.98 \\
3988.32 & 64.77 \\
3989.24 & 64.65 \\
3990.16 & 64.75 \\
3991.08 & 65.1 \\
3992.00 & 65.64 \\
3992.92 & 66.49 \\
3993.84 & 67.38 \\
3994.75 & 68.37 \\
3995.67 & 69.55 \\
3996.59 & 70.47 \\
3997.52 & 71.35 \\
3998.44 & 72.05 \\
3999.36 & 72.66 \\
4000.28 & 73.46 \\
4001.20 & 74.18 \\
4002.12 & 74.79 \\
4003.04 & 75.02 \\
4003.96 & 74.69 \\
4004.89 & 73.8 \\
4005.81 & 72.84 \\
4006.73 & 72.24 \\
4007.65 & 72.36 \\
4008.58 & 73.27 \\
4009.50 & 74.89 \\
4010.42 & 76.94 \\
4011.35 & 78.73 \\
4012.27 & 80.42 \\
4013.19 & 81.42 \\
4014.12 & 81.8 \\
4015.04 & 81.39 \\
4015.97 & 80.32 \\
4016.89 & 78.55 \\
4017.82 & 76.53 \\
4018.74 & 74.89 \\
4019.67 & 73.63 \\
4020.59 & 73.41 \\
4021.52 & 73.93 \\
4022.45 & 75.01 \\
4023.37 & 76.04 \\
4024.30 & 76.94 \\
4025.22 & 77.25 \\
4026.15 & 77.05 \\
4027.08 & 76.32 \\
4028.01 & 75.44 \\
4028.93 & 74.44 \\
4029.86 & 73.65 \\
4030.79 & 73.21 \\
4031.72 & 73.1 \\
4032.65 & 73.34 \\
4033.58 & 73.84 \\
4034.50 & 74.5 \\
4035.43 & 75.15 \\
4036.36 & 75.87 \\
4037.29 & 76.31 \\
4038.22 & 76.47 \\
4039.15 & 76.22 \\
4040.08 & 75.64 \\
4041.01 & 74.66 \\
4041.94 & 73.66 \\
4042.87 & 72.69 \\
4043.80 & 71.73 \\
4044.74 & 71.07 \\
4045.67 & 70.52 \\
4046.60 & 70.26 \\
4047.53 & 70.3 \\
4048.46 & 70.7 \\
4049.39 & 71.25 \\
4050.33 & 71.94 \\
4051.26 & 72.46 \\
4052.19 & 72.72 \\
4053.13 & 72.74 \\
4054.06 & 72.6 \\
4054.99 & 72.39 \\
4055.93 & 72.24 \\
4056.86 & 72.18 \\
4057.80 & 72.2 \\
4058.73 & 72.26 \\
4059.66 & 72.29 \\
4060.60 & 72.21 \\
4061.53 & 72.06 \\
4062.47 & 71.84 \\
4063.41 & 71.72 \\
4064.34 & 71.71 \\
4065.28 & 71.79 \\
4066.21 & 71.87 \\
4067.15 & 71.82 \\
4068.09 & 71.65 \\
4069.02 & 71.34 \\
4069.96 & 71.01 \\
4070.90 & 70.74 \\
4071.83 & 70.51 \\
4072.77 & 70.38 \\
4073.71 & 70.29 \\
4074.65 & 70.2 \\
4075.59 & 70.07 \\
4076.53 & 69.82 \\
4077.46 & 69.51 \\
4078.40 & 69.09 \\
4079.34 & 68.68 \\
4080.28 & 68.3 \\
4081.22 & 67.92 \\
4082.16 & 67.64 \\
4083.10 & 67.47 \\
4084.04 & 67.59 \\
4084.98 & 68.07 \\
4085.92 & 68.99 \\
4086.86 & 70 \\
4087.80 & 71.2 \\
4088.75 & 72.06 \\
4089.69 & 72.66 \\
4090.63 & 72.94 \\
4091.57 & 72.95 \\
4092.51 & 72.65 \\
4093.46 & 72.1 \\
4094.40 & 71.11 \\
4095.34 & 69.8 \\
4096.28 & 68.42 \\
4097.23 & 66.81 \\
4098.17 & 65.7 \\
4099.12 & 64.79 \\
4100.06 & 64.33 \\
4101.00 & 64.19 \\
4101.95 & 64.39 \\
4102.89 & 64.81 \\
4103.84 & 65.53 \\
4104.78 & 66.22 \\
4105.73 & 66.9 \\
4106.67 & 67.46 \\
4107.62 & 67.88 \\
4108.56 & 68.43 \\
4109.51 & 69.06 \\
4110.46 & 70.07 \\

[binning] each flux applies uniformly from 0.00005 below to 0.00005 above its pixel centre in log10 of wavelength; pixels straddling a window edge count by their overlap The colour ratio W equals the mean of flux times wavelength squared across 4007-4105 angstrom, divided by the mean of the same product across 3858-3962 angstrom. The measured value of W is 1.51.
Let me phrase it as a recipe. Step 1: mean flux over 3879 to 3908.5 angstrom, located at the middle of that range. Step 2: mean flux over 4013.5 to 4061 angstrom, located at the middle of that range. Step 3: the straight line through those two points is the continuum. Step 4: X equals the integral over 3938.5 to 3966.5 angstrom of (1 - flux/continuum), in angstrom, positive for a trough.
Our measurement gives 4.83 angstrom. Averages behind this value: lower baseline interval 51.3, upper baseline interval 74.2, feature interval 50.2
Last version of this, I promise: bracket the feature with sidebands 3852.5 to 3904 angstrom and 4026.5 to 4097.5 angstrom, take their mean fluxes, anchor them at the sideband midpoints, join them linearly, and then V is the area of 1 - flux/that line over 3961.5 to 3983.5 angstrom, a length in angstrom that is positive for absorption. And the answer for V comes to 7.98 angstrom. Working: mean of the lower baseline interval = 52.6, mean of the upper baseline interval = 71.8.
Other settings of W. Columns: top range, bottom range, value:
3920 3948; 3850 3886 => 0.80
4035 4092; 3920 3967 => 1.67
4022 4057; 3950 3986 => 1.64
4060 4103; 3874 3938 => 1.52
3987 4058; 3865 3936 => 1.52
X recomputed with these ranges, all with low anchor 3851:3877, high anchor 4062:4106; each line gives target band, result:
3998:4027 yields -5.0 angstrom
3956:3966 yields 2.4 angstrom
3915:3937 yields 5.7 angstrom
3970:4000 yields 2.9 angstrom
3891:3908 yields 1.3 angstrom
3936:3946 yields 2.7 angstrom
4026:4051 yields -2.7 angstrom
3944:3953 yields 0.7 angstrom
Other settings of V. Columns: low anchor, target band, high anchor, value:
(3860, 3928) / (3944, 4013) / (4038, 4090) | 6.5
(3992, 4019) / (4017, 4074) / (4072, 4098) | -0.9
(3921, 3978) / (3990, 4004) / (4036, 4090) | -3.9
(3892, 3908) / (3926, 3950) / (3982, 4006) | 7.7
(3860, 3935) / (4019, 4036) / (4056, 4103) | -2.6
